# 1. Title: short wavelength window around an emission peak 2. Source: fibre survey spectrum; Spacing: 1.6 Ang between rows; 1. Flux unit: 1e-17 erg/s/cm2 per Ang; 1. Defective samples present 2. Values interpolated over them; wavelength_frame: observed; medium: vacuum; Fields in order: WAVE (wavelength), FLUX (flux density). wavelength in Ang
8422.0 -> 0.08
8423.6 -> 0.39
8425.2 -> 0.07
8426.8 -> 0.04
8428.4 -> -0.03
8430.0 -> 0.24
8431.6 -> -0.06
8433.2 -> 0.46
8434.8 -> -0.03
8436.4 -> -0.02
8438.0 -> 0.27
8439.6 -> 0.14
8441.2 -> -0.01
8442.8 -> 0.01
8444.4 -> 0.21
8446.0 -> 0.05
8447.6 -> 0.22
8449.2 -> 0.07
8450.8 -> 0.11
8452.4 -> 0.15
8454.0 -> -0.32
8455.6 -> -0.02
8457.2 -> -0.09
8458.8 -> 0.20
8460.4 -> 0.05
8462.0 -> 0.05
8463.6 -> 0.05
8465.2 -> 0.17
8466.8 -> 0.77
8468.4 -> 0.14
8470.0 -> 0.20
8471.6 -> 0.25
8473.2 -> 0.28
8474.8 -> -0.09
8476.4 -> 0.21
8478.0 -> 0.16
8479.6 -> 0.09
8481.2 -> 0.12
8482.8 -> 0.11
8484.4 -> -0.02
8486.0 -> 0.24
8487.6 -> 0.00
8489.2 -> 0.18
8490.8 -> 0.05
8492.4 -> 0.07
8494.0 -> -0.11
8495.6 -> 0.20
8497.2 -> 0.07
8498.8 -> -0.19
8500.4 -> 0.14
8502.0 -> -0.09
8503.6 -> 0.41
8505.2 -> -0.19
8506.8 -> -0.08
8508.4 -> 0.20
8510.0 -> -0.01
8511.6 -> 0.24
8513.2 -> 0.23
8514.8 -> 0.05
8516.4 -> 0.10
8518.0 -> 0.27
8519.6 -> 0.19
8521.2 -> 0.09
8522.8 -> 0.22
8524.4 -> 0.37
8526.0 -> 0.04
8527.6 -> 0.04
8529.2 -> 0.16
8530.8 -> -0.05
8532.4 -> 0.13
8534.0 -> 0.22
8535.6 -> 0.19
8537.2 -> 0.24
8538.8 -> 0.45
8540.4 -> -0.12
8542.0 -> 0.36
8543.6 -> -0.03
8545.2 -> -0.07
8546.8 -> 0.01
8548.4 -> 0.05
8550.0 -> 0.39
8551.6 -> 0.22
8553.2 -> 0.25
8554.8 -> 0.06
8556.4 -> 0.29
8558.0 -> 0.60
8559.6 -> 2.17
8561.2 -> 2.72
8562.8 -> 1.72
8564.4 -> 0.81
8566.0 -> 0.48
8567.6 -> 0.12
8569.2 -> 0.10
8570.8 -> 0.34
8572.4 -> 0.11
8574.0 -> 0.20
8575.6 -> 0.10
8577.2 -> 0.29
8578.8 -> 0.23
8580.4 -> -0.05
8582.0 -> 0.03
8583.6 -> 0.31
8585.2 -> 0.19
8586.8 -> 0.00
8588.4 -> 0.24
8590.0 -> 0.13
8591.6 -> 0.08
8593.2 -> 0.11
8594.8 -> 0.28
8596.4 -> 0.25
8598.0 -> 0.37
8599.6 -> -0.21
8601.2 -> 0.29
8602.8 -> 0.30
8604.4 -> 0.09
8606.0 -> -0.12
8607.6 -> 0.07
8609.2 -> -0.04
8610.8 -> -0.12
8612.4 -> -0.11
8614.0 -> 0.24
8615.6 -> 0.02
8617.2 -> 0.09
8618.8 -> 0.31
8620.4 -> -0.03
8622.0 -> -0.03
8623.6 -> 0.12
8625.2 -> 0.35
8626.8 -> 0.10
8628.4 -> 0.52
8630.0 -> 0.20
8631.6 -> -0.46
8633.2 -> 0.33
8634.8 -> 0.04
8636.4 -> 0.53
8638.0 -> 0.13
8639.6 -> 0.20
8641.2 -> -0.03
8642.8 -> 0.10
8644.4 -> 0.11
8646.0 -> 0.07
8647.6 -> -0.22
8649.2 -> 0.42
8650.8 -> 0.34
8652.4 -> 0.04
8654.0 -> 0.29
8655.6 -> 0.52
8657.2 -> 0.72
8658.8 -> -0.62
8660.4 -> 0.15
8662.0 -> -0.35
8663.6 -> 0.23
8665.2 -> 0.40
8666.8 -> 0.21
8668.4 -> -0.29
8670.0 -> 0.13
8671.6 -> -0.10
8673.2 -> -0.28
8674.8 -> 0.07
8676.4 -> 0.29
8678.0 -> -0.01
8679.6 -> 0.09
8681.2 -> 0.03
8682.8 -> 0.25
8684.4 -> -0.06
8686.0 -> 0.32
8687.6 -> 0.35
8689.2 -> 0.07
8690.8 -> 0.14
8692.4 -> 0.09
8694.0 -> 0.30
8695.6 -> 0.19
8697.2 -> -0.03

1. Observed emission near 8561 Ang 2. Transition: H-beta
